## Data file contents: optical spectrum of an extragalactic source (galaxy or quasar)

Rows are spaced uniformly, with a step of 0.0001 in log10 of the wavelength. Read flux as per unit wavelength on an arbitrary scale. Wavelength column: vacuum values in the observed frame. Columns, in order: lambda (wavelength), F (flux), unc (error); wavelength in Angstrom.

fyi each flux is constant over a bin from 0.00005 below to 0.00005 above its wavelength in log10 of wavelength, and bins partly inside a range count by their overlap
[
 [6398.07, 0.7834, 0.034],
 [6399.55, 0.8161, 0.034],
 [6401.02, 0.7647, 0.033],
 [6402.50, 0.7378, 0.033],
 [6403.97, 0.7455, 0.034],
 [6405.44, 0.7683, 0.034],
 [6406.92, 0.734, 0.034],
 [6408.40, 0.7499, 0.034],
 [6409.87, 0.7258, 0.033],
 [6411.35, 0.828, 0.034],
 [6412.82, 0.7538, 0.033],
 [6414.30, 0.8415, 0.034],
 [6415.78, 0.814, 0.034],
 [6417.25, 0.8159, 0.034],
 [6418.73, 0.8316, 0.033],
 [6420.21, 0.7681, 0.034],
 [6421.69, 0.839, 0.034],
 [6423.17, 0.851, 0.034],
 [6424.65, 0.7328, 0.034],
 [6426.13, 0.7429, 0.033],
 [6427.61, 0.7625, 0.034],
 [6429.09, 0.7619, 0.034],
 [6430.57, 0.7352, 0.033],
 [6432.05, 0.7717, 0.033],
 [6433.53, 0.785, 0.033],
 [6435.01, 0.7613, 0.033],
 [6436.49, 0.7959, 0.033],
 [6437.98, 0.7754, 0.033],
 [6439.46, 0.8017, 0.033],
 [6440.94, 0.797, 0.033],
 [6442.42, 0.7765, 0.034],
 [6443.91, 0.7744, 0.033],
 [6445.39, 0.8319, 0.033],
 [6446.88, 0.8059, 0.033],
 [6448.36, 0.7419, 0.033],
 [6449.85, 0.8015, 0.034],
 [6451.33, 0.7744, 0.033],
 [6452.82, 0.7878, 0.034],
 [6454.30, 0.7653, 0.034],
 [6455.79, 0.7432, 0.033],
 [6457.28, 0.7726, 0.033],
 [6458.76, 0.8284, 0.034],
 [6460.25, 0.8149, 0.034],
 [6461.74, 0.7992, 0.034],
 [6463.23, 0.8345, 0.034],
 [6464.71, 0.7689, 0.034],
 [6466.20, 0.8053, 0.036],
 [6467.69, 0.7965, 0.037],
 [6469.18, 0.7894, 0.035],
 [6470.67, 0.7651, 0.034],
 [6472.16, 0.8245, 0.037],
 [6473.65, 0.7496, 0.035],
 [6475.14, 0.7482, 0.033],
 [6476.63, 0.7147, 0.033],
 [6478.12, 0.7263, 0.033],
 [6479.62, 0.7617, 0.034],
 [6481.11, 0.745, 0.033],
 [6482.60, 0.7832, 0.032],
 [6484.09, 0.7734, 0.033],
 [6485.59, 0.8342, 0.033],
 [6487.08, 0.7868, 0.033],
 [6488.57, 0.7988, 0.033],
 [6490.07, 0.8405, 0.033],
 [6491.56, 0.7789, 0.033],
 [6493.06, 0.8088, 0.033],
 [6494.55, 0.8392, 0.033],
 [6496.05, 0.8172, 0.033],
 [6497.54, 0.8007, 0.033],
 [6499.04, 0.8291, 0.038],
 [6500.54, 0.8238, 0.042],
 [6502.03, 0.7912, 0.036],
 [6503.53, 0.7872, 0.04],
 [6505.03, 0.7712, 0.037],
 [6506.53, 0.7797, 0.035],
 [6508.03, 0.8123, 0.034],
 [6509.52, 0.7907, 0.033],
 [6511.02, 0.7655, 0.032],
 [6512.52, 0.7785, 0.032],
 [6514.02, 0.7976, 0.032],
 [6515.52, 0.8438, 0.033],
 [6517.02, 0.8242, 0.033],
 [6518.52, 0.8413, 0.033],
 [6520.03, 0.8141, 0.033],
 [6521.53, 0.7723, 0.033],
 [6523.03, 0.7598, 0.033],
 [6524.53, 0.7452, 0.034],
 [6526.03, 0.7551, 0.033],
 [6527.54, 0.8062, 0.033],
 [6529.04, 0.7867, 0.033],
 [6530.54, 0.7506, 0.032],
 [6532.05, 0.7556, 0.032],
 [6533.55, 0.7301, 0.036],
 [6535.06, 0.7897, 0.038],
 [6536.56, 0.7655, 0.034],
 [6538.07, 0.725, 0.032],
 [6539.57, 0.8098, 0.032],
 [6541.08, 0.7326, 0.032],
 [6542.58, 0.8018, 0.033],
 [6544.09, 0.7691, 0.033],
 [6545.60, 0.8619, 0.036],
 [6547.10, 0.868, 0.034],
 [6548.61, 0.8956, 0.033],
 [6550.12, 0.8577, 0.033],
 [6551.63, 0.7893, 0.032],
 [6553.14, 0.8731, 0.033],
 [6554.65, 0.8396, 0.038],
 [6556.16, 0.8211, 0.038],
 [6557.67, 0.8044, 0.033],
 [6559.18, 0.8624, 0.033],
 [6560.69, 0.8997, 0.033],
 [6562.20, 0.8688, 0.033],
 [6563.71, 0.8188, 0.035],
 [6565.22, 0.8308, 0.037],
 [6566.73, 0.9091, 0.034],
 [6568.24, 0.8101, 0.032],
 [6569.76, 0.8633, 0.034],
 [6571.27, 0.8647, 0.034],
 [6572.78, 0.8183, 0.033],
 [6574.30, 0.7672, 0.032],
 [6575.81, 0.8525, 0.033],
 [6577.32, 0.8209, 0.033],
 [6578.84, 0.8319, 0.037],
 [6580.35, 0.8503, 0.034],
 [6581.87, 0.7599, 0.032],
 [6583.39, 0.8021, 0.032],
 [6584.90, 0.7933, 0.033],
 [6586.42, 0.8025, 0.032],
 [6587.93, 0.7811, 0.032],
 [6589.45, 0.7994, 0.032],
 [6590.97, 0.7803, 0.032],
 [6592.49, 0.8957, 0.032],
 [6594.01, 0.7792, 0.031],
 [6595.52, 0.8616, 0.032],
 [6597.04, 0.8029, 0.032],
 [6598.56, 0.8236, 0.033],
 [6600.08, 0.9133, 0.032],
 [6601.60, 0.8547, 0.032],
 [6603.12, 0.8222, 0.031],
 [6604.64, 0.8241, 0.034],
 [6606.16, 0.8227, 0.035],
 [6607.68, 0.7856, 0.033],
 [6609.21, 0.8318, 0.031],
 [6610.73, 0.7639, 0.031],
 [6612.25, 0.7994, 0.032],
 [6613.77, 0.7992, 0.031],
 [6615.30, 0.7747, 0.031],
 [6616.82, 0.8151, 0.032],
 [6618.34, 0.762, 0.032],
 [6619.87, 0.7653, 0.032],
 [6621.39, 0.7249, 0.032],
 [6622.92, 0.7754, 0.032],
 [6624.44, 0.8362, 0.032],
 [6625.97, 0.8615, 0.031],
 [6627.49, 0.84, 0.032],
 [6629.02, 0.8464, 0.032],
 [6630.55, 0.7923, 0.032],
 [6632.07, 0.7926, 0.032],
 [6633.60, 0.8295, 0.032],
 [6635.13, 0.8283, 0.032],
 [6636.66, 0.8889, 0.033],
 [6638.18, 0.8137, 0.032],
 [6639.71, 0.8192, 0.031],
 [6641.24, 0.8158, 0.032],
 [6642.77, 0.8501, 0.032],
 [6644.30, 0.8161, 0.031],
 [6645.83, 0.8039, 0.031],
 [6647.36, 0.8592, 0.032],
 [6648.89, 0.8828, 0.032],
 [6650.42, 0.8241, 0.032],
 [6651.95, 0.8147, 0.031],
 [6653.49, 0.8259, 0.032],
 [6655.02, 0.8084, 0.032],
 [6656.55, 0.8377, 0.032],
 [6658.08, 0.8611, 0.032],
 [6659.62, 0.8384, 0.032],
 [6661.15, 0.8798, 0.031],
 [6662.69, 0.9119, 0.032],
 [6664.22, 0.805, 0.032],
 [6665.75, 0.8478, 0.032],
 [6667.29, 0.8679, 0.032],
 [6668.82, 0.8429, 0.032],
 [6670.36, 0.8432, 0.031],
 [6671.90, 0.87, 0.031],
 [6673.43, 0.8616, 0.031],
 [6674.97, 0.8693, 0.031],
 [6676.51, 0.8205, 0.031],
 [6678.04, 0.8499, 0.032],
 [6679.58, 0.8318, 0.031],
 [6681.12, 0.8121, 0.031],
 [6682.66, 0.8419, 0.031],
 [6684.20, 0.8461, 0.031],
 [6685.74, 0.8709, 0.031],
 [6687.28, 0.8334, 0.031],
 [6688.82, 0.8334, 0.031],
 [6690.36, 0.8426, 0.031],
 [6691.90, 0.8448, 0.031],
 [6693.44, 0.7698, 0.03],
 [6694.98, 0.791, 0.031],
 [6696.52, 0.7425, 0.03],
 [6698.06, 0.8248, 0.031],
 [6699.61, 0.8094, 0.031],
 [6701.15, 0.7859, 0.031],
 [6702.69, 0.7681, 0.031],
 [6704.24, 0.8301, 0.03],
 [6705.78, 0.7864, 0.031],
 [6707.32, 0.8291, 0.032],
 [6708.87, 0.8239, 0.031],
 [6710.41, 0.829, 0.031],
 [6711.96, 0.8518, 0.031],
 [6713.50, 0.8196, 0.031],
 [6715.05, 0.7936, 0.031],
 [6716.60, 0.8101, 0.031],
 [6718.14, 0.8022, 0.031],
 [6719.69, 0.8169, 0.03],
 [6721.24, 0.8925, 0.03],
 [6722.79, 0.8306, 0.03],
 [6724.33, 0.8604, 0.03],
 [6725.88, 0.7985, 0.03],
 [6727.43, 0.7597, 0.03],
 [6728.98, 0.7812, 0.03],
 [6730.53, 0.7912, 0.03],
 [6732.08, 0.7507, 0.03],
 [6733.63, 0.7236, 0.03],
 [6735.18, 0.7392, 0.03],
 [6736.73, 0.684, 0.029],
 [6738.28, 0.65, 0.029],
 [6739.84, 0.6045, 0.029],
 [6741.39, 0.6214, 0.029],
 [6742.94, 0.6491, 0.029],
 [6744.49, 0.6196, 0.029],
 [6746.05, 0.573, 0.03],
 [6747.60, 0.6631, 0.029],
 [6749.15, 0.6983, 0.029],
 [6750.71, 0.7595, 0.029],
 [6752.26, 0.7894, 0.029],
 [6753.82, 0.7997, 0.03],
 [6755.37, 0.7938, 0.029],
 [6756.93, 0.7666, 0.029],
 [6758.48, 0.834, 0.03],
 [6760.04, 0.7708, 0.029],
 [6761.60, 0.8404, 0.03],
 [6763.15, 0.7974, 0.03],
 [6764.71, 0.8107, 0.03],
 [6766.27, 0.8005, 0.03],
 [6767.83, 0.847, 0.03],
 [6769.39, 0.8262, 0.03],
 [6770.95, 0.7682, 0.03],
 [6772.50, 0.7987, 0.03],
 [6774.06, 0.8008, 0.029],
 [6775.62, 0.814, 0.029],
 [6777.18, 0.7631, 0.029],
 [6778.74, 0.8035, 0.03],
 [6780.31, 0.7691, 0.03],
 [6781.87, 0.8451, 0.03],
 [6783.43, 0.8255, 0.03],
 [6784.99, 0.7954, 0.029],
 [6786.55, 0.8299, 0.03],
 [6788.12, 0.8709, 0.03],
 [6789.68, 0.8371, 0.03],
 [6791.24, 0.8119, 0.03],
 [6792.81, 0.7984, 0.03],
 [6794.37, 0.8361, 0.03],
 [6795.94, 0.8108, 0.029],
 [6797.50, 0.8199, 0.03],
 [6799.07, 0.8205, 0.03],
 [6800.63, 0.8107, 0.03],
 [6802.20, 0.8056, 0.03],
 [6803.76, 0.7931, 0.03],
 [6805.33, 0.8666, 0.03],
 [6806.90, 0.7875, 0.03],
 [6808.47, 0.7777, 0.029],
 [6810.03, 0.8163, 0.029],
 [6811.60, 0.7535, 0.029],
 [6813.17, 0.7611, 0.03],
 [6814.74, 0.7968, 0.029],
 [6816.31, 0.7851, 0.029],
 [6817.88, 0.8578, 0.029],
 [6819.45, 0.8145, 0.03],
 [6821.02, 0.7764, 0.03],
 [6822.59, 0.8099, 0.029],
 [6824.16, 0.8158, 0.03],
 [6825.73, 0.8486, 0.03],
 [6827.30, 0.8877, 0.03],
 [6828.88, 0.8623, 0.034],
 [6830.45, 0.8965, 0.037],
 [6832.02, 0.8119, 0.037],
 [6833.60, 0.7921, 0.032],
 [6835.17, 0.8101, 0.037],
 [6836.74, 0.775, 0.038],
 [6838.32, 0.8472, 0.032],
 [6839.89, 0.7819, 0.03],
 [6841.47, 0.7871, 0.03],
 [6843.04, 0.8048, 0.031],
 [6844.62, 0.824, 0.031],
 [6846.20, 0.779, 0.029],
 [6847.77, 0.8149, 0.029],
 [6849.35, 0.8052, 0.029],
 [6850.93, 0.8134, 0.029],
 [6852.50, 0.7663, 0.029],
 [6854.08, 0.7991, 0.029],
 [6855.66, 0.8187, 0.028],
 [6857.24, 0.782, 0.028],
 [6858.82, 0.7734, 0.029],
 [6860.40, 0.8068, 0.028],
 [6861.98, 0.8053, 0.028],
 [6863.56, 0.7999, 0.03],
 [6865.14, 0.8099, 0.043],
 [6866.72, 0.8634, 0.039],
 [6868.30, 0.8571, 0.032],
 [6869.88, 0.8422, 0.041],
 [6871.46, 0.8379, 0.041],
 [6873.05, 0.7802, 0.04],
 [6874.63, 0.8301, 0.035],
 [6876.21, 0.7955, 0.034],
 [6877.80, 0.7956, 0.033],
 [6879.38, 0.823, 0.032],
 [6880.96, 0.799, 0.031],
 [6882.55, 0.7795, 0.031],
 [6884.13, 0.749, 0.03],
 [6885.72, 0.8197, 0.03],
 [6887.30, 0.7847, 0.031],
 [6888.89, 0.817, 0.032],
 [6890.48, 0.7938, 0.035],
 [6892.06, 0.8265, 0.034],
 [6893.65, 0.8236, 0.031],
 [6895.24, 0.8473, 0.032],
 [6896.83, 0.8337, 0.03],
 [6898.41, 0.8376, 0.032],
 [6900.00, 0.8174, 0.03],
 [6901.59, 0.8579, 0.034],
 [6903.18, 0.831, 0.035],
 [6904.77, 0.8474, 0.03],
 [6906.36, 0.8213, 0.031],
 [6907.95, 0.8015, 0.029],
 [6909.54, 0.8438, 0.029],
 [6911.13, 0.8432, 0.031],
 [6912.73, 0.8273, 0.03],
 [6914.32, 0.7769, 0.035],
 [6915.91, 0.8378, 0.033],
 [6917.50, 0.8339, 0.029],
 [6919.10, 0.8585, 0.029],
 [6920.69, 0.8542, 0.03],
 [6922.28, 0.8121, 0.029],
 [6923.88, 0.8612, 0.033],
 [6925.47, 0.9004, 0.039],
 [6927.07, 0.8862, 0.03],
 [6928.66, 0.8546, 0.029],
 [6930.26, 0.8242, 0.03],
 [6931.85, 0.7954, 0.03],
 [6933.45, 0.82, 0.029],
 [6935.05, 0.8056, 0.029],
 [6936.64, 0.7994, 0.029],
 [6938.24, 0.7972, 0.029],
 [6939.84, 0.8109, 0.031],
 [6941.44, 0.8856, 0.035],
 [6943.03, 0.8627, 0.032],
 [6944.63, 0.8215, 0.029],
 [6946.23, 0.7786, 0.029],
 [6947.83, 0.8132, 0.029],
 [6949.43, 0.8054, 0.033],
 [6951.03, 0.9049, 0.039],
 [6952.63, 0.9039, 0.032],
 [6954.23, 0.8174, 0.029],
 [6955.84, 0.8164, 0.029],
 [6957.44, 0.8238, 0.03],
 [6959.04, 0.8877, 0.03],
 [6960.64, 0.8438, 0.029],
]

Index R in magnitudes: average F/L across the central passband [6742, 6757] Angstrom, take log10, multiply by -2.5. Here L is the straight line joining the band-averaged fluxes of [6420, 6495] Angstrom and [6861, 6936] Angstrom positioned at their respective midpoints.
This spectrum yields 0.15 mag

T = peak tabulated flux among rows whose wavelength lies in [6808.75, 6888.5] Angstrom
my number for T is 0.8965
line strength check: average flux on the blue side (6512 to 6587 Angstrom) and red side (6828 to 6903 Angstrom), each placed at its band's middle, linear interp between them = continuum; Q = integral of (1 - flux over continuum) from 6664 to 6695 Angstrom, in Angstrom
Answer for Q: -1.0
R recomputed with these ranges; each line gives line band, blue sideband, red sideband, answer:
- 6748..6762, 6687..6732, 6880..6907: 0.05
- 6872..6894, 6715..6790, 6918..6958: 0.02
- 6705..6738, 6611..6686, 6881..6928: 0.04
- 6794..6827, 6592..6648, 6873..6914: 0.01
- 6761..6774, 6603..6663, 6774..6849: 0.01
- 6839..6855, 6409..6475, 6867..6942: 0.03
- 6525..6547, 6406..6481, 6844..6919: 0.02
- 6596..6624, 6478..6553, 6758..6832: 0.00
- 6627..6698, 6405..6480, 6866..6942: -0.04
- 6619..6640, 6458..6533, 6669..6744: -0.03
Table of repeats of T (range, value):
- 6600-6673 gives 0.9133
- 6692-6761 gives 0.8925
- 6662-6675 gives 0.9119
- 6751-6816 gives 0.8709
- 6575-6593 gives 0.8957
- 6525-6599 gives 0.9091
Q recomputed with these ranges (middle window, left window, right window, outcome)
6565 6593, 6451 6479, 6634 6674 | -0.2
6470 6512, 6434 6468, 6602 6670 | 0.5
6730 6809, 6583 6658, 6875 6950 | 4.5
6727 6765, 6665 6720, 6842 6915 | 4.3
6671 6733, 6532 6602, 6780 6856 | -0.2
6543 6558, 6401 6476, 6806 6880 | -0.9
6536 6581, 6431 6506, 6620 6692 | -1.0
